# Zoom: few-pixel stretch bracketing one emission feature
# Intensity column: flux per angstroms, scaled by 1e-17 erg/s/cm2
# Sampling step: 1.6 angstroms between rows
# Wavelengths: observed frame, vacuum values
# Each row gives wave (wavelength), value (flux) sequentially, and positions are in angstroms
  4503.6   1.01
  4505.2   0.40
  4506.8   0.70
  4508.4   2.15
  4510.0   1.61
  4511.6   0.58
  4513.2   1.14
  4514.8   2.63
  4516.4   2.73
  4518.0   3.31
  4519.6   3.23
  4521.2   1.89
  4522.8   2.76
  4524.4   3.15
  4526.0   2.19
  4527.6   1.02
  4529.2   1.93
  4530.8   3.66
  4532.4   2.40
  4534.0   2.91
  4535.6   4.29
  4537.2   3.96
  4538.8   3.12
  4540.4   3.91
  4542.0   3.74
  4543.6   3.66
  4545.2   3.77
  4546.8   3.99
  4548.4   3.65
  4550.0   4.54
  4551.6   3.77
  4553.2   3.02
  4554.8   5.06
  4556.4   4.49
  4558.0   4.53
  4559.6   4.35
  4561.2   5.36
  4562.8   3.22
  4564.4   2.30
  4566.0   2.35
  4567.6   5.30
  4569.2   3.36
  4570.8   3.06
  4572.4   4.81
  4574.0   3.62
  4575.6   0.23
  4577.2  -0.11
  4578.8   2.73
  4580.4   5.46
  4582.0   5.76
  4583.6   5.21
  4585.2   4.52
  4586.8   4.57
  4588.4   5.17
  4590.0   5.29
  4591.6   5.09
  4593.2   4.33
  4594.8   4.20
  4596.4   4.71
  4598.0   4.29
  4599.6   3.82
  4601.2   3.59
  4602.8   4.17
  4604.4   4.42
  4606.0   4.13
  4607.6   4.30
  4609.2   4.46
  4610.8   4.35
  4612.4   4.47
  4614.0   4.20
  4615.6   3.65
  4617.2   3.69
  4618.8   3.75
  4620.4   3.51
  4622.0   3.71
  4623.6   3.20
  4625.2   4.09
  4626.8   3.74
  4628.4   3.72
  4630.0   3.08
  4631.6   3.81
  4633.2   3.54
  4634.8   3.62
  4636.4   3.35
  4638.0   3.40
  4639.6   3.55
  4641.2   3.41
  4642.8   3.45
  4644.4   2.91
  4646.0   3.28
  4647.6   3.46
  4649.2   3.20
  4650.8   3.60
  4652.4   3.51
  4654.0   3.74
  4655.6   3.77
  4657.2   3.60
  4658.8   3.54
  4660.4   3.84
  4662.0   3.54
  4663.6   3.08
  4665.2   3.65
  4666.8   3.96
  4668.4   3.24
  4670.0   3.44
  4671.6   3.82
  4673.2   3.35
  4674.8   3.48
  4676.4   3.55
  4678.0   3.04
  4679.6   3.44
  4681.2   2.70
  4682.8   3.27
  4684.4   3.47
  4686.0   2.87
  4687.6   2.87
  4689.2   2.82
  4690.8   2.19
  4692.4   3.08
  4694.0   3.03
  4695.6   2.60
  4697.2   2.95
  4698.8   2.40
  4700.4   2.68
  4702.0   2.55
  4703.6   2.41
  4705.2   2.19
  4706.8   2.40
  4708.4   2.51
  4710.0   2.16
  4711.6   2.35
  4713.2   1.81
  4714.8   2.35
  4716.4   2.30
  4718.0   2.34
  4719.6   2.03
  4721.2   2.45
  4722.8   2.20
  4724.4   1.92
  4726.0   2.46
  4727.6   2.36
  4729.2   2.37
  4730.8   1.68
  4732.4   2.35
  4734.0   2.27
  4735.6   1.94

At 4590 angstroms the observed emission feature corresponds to Lyman alpha 1216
